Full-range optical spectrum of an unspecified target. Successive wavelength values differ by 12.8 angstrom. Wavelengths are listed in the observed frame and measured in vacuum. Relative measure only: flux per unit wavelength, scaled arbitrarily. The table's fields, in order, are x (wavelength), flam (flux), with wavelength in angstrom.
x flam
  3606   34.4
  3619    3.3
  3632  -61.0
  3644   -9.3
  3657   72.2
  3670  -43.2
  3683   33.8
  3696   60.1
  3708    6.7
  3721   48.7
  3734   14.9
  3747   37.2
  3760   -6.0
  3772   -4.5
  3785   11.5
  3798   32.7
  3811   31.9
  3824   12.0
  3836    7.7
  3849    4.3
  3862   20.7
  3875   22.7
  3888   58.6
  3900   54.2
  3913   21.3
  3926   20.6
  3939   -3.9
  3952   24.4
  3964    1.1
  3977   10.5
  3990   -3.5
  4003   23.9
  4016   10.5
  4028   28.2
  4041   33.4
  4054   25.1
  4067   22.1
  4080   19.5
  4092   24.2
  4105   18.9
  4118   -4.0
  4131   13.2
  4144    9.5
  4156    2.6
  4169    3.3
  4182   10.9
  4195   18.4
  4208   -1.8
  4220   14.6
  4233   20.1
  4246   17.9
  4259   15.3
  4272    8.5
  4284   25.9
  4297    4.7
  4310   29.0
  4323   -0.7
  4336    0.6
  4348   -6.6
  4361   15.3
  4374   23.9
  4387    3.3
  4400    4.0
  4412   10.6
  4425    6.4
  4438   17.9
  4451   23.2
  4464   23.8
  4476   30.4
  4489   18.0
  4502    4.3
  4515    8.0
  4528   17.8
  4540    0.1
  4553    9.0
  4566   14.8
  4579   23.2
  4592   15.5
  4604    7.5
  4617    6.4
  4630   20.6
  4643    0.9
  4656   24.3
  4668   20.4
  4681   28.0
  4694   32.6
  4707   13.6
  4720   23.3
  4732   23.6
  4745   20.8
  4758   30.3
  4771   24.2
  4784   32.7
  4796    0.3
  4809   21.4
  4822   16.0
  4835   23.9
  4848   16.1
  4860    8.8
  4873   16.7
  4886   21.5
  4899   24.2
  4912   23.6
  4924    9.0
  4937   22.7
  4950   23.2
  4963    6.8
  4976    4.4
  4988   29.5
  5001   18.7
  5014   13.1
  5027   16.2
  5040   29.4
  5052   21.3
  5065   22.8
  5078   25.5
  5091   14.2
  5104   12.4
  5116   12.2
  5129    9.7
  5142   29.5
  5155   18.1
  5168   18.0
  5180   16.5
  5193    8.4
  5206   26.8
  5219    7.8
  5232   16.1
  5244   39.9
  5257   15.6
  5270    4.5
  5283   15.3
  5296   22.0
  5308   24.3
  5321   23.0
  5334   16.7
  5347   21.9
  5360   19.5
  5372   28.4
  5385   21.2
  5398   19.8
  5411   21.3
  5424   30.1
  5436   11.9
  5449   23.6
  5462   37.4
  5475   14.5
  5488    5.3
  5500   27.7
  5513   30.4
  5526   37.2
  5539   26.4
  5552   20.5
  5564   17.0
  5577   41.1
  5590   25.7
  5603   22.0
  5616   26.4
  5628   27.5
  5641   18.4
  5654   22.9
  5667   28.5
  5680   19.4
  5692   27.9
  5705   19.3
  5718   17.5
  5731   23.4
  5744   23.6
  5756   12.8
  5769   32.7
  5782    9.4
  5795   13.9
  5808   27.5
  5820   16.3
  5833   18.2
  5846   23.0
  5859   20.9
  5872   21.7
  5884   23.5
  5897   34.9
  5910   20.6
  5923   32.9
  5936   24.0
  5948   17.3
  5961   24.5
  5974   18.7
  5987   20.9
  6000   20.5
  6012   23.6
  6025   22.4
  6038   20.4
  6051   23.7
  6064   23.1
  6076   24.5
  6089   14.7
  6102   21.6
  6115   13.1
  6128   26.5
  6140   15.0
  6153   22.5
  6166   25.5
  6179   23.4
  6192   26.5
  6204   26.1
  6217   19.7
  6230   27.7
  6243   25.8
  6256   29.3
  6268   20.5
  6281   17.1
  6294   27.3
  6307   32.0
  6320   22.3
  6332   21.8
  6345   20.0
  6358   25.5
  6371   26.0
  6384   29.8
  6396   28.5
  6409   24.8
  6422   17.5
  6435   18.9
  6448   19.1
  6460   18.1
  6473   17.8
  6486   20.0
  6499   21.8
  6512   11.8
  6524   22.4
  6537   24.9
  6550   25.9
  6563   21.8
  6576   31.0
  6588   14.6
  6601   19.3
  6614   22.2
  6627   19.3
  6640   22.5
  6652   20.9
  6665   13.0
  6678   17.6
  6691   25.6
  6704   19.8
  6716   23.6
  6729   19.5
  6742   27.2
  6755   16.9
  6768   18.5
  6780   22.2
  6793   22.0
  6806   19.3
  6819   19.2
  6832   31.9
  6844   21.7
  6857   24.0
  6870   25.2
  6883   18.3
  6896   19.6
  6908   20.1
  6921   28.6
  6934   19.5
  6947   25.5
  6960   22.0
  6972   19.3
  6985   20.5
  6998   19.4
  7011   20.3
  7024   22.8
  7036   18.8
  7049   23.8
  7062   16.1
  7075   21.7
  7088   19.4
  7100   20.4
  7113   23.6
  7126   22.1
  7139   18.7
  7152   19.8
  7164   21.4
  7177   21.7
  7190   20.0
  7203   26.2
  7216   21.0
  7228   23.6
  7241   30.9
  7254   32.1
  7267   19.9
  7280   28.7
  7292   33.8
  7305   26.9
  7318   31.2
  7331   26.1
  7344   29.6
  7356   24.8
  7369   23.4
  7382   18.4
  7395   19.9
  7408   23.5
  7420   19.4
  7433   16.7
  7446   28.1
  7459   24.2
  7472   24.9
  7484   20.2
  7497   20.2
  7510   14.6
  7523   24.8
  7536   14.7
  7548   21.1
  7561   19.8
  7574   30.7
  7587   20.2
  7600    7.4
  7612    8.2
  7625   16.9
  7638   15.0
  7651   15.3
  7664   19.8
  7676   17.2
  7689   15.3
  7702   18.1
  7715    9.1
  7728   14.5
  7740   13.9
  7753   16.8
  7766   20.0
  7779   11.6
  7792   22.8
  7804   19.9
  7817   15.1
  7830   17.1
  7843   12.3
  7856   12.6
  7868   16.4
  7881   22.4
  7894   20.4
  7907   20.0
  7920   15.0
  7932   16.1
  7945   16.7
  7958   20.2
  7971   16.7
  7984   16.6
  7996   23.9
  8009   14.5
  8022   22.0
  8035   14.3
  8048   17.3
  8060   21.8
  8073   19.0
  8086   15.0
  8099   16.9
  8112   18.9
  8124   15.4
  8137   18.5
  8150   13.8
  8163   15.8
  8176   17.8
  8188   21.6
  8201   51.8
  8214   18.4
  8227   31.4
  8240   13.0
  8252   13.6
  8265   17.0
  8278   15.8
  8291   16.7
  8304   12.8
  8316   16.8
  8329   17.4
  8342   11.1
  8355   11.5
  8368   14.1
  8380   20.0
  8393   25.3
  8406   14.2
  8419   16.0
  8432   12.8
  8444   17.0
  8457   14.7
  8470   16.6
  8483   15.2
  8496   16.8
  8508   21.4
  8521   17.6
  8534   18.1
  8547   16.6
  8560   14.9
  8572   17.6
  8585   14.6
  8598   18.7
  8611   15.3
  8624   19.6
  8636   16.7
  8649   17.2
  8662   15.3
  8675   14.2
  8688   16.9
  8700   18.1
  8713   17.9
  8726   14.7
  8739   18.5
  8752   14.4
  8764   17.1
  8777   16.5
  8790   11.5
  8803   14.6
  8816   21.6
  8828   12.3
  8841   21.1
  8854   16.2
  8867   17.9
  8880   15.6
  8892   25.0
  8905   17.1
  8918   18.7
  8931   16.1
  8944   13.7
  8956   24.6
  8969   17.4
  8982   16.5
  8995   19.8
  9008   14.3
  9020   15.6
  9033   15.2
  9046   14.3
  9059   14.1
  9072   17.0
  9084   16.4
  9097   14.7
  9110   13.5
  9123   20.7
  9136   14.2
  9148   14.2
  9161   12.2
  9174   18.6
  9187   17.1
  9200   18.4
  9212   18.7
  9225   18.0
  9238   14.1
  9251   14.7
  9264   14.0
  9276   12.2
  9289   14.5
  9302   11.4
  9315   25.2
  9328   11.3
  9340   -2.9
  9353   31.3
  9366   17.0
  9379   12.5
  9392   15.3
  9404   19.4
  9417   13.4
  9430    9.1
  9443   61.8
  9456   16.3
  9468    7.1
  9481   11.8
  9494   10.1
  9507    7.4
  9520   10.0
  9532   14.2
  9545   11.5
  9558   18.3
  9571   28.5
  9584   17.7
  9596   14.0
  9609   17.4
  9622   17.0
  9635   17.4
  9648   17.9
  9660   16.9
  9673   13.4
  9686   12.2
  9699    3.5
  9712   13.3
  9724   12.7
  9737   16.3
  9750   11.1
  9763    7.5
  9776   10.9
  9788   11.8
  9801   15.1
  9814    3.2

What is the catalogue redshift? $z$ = 0.25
